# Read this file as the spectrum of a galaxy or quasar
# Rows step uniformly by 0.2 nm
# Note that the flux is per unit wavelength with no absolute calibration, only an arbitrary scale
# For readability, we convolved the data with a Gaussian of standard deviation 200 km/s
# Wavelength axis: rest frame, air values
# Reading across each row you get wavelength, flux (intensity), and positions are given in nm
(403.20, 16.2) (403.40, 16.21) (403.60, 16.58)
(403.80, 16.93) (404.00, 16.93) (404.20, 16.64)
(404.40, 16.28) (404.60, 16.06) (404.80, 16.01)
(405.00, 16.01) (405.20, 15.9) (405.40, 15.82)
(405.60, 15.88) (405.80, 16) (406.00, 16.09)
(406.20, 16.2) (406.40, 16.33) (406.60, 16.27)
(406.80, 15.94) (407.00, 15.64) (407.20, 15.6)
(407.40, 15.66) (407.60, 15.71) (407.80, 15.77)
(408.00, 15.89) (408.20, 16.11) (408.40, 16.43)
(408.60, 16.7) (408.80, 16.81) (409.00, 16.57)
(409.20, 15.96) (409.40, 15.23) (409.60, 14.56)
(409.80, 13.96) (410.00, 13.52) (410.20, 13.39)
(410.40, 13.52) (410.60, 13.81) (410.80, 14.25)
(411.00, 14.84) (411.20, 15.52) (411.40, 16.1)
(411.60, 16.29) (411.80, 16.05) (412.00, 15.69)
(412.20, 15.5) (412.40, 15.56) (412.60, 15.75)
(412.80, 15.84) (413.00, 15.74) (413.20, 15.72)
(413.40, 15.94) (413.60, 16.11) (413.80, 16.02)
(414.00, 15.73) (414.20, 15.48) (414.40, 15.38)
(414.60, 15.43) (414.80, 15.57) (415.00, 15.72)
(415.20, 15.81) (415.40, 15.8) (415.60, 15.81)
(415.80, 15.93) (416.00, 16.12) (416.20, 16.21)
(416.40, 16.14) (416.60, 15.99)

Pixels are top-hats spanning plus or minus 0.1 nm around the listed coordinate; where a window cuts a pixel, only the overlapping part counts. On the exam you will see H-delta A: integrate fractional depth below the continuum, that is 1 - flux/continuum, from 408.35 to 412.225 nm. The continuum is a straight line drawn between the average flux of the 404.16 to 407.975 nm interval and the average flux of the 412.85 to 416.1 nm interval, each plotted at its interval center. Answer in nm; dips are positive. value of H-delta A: 0.161 nm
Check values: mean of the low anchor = 16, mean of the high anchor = 15.8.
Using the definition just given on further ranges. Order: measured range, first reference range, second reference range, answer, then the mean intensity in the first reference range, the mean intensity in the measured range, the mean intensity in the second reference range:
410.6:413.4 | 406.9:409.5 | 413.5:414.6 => 0.047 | 16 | 15.6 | 15.7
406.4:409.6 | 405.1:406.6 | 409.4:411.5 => -0.151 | 16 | 16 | 14.4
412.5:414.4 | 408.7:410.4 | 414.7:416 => -0.035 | 14.9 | 15.8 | 15.8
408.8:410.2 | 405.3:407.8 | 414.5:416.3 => 0.080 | 15.9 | 15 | 15.8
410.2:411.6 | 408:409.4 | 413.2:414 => 0.125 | 16.3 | 14.7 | 15.9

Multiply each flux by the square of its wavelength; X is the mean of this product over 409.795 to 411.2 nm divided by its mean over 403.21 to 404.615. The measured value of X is 0.88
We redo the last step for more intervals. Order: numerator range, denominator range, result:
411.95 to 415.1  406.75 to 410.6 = 1.05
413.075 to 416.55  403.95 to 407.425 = 1.03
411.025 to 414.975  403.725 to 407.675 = 1.01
